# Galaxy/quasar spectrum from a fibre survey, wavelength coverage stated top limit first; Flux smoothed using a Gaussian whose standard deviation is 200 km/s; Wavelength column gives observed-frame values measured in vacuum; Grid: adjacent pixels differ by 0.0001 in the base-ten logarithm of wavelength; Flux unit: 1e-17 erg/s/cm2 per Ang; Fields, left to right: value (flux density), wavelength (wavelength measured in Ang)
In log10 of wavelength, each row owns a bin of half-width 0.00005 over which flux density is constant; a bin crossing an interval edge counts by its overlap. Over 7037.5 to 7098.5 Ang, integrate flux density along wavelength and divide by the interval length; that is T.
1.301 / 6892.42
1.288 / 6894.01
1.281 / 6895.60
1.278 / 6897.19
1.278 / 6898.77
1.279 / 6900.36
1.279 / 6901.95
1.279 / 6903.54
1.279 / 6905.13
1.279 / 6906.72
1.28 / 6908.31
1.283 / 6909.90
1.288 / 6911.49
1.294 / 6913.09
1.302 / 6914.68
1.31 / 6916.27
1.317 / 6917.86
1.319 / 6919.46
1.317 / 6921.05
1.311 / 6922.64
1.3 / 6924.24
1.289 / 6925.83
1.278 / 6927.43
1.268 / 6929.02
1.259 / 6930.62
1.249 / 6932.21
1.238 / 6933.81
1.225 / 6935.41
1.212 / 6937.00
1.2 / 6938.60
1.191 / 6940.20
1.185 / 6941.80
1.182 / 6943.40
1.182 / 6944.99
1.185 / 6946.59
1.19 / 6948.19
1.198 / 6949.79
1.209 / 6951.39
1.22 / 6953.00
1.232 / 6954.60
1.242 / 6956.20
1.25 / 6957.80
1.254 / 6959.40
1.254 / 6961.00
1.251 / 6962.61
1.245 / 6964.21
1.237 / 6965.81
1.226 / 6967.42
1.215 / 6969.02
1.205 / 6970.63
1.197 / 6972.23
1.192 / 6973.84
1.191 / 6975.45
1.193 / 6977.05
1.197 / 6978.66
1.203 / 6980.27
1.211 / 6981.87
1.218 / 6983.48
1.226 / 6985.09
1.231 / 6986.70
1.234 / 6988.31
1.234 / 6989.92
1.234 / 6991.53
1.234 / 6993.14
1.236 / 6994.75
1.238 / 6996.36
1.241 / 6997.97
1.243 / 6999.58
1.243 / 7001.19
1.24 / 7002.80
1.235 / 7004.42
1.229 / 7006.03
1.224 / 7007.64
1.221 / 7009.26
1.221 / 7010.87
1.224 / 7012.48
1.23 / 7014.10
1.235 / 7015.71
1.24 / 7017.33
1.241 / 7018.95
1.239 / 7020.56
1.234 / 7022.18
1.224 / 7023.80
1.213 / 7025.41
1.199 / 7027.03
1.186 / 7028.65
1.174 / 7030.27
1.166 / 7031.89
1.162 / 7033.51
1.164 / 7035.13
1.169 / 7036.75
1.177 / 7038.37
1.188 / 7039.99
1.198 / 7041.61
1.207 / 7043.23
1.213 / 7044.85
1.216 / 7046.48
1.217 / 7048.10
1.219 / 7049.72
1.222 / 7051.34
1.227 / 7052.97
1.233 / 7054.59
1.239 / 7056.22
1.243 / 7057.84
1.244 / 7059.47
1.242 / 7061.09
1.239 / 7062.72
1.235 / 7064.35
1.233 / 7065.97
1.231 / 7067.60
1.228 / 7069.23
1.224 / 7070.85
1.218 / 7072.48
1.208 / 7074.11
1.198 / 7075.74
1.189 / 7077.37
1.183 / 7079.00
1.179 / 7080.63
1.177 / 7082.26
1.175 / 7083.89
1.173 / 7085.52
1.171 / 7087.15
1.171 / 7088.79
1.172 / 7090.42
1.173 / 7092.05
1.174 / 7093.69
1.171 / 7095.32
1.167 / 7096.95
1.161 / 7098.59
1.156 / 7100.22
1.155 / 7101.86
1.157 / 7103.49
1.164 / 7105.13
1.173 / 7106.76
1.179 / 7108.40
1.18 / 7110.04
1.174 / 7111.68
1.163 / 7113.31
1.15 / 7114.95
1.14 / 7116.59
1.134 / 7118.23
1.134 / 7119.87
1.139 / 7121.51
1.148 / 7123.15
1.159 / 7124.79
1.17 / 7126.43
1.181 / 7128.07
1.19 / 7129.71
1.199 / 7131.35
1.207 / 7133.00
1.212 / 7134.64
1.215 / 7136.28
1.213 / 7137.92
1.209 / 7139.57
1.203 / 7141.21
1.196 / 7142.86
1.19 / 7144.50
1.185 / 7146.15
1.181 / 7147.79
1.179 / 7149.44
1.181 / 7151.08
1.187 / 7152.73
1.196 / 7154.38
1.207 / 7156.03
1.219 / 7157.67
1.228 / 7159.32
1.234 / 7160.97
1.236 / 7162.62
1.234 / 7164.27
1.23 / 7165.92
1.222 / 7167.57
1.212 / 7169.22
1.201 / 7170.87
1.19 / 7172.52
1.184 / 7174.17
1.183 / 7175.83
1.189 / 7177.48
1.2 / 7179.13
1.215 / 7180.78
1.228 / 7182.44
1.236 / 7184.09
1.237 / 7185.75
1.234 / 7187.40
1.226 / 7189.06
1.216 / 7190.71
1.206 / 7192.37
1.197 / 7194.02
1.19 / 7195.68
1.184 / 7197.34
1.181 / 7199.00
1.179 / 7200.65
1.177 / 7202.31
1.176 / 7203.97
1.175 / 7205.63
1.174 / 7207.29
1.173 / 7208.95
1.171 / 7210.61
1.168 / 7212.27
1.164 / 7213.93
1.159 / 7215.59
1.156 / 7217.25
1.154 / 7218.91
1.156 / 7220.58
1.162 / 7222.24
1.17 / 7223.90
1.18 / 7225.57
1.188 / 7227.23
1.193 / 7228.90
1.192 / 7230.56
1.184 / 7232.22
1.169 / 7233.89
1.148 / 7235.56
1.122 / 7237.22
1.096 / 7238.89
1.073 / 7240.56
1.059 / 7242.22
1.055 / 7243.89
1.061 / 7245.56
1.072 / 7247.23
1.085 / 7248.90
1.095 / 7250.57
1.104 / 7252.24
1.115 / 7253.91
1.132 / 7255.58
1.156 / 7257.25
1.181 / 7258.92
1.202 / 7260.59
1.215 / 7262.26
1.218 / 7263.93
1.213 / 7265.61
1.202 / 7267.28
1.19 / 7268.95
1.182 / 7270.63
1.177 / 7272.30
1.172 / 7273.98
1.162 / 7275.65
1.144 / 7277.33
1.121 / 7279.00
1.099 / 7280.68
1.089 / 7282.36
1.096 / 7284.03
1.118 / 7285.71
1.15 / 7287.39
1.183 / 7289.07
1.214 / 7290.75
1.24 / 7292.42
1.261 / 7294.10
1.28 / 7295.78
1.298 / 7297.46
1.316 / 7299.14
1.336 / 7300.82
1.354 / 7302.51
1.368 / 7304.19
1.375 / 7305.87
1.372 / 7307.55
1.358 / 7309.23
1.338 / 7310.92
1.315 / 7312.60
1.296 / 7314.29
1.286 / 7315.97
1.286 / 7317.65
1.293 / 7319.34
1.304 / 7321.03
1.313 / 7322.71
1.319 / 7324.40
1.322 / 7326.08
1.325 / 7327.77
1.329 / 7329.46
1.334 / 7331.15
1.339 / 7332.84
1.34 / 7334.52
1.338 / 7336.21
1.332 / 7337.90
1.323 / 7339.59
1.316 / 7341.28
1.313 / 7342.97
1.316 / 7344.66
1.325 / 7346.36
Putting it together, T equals 1.2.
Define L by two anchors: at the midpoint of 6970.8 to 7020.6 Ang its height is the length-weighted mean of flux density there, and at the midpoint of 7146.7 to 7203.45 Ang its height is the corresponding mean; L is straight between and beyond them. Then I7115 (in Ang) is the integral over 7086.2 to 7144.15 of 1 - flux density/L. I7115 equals 1.8 Ang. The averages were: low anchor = 1.22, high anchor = 1.21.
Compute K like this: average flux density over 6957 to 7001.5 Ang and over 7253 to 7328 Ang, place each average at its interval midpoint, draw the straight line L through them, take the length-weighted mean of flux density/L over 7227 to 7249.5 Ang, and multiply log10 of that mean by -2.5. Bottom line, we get 0.107 mag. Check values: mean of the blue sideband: 1.23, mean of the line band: 1.12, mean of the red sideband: 1.24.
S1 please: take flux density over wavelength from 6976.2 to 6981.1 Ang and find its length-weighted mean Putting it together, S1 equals 1.2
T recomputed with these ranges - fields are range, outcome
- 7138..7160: 1.2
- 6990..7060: 1.22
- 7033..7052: 1.2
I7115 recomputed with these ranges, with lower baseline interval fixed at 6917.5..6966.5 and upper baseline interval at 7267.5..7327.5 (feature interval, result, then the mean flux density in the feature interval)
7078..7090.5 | 0.7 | 1.18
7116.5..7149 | 1.7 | 1.18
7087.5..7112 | 1.5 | 1.17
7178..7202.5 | 0.8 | 1.21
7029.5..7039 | 0.6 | 1.17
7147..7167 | 0.6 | 1.21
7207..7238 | 2.0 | 1.17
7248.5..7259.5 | 1.1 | 1.12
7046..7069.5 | 0.2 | 1.23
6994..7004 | 0.0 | 1.24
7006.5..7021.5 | 0.1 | 1.23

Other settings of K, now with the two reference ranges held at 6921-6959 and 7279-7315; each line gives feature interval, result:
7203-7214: 0.07 mag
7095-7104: 0.07 mag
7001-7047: 0.02 mag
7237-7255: 0.16 mag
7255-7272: 0.06 mag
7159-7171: 0.02 mag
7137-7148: 0.04 mag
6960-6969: -0.01 mag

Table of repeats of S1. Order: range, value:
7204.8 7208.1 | 1.17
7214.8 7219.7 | 1.16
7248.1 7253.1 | 1.09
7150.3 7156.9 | 1.19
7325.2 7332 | 1.33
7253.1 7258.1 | 1.14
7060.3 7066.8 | 1.24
